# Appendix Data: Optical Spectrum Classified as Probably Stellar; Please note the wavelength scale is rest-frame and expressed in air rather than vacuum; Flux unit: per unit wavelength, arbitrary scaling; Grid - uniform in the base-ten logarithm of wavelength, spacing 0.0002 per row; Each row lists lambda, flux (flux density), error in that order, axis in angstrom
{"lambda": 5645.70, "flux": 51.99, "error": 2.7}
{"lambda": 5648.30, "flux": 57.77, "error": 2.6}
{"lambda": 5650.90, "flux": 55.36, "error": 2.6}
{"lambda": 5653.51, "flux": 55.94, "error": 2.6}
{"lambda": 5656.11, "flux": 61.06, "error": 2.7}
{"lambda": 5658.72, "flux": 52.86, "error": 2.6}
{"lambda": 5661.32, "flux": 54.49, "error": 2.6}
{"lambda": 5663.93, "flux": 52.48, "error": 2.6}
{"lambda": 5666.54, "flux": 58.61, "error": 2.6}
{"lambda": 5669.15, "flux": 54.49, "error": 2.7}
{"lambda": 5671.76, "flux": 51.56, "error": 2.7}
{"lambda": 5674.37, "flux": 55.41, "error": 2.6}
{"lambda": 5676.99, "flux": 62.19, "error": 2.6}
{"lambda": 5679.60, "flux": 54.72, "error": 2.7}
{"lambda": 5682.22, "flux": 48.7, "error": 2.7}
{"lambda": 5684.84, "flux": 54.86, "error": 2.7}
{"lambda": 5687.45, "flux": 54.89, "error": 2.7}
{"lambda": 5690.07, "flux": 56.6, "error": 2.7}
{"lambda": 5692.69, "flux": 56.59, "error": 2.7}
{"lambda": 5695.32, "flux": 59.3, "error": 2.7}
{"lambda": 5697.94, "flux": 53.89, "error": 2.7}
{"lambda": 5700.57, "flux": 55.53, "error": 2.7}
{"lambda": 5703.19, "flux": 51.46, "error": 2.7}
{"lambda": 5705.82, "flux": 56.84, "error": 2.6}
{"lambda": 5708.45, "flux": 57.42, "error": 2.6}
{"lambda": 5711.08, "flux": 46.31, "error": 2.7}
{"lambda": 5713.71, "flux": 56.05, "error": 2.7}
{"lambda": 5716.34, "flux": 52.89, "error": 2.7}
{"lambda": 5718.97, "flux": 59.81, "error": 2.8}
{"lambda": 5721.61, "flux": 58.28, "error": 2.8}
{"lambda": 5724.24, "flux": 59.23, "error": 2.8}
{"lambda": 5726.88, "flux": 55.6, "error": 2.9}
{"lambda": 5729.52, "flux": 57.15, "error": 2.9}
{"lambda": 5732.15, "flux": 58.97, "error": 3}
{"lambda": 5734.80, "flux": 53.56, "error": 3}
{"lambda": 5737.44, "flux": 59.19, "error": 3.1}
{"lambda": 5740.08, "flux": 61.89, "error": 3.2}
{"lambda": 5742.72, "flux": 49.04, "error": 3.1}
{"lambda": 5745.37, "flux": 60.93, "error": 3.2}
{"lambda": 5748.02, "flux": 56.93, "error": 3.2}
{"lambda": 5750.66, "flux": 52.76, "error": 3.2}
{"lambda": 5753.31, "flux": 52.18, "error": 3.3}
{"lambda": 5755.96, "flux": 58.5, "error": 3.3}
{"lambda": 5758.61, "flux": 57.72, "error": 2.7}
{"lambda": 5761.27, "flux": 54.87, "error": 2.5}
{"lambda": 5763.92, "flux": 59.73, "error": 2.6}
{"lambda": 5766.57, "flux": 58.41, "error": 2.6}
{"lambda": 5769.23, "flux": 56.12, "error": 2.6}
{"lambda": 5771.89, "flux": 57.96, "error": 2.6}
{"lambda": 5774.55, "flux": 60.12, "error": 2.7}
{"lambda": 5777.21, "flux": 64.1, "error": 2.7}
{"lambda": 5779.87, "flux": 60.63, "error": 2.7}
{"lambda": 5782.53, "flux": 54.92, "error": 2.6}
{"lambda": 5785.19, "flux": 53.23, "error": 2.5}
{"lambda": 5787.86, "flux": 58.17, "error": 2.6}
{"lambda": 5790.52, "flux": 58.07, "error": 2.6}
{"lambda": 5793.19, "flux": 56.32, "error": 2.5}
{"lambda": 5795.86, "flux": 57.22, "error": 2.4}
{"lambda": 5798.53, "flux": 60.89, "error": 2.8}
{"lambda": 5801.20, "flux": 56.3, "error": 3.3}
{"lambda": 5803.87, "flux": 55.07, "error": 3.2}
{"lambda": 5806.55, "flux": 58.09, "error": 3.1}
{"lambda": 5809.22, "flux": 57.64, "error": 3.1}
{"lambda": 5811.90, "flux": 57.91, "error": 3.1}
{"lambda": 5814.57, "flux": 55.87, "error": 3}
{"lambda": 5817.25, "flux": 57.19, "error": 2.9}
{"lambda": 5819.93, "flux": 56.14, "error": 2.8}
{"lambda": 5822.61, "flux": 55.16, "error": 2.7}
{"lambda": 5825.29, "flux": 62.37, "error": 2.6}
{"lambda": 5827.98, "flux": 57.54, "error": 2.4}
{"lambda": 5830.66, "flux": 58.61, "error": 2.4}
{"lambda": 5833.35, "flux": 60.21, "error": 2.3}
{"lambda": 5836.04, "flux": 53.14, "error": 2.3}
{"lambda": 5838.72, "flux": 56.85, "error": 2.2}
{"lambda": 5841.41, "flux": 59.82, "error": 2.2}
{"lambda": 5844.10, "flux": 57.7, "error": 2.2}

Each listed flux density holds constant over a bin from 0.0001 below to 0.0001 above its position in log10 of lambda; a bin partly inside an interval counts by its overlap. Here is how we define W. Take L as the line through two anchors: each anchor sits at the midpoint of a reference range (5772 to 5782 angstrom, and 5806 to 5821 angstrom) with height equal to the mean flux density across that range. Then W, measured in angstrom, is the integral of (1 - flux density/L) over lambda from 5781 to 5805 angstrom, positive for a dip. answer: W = 1.0 angstrom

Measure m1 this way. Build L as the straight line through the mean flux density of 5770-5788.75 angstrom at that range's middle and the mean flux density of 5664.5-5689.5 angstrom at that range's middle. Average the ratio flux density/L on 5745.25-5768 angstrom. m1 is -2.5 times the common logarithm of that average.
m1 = 0.02 mag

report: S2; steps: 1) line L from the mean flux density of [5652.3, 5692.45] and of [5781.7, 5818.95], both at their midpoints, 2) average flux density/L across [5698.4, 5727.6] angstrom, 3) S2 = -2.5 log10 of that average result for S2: 0.01 mag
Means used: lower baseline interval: 55.3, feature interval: 55.4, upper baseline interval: 56.9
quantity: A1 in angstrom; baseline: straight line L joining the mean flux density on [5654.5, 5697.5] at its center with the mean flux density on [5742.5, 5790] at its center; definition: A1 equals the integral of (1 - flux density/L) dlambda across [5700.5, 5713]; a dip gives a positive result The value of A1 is 0.59 angstrom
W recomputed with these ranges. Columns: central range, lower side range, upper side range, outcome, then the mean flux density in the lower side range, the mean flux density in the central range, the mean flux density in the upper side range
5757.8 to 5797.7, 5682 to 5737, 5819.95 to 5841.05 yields -0.8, 55.6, 57.9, 57.7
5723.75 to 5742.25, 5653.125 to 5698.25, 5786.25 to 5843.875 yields -0.4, 55.5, 57.5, 57.5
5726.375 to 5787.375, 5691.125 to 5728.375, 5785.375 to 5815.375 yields -0.7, 55.7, 57.2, 57.3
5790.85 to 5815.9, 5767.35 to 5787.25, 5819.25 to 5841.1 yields 0.3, 58.1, 57.3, 57.7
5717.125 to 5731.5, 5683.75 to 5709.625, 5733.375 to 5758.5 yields -0.5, 55.7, 57.9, 56.2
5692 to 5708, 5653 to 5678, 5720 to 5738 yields 0.3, 55.8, 55.6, 57.4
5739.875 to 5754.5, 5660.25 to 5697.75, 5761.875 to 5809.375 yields 0.5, 55.3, 55.2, 57.9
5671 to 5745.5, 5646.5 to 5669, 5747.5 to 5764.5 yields 0.2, 55.9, 55.8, 55.9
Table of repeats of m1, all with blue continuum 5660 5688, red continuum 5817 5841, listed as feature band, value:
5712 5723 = -0.02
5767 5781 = -0.06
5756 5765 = -0.02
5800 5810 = 0.01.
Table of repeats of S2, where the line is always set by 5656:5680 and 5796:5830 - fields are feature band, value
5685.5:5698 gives -0.01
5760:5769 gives -0.01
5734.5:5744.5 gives 0.00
